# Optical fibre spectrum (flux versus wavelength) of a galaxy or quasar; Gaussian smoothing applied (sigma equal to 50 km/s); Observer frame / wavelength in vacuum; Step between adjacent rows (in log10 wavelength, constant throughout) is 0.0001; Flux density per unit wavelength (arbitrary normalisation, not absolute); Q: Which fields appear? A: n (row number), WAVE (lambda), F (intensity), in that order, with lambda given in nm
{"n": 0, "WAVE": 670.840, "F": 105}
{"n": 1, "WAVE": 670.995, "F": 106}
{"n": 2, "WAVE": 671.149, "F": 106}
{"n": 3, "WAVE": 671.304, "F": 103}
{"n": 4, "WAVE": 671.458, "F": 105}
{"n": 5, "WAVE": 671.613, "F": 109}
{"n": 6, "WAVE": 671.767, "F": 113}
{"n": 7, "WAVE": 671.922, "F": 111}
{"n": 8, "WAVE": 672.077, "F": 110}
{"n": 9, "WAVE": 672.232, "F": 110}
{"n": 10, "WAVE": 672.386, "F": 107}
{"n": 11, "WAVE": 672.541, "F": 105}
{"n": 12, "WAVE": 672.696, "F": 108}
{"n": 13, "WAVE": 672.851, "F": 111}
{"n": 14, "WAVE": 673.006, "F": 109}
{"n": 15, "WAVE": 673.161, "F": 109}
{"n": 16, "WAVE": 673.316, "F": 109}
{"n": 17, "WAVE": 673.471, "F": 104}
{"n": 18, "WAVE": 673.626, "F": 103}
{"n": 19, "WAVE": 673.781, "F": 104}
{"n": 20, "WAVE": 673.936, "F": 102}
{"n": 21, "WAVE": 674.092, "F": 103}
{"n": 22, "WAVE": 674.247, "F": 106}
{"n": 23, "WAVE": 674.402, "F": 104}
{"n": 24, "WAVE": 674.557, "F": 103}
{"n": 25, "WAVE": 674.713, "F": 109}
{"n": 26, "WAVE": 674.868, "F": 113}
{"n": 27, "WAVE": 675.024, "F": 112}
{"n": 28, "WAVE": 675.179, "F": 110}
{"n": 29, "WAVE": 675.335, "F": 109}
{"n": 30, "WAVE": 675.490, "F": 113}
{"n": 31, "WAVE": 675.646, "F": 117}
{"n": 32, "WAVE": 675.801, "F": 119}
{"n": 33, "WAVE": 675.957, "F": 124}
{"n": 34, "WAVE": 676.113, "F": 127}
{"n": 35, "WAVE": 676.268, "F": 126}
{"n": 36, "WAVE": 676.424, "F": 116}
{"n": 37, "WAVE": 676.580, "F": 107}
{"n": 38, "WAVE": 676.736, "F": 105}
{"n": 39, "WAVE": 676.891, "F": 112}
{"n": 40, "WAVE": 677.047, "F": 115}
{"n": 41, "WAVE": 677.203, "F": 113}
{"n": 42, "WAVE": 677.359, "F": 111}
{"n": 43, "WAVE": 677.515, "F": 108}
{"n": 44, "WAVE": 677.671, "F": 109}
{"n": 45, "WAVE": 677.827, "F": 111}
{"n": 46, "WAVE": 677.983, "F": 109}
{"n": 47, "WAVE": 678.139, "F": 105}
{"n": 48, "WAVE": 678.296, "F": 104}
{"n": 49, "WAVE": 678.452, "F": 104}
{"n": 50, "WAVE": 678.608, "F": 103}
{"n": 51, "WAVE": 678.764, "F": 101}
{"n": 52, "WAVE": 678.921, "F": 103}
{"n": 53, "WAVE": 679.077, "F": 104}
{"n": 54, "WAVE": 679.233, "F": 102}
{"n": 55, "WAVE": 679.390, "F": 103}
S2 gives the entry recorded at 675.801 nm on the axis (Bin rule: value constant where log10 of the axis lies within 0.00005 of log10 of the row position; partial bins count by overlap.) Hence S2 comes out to 119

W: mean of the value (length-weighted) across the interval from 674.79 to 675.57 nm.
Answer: 111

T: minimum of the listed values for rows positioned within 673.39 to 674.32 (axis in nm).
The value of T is 102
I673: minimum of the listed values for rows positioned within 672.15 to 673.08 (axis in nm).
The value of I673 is 105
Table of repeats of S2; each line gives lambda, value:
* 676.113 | 127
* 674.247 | 106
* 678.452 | 104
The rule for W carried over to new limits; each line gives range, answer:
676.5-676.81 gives 106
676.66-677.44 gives 111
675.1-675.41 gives 109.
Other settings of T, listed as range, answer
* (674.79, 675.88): 109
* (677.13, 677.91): 108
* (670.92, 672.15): 103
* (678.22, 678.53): 104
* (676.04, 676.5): 116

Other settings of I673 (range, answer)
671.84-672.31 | 110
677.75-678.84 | 101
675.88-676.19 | 124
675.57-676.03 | 117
